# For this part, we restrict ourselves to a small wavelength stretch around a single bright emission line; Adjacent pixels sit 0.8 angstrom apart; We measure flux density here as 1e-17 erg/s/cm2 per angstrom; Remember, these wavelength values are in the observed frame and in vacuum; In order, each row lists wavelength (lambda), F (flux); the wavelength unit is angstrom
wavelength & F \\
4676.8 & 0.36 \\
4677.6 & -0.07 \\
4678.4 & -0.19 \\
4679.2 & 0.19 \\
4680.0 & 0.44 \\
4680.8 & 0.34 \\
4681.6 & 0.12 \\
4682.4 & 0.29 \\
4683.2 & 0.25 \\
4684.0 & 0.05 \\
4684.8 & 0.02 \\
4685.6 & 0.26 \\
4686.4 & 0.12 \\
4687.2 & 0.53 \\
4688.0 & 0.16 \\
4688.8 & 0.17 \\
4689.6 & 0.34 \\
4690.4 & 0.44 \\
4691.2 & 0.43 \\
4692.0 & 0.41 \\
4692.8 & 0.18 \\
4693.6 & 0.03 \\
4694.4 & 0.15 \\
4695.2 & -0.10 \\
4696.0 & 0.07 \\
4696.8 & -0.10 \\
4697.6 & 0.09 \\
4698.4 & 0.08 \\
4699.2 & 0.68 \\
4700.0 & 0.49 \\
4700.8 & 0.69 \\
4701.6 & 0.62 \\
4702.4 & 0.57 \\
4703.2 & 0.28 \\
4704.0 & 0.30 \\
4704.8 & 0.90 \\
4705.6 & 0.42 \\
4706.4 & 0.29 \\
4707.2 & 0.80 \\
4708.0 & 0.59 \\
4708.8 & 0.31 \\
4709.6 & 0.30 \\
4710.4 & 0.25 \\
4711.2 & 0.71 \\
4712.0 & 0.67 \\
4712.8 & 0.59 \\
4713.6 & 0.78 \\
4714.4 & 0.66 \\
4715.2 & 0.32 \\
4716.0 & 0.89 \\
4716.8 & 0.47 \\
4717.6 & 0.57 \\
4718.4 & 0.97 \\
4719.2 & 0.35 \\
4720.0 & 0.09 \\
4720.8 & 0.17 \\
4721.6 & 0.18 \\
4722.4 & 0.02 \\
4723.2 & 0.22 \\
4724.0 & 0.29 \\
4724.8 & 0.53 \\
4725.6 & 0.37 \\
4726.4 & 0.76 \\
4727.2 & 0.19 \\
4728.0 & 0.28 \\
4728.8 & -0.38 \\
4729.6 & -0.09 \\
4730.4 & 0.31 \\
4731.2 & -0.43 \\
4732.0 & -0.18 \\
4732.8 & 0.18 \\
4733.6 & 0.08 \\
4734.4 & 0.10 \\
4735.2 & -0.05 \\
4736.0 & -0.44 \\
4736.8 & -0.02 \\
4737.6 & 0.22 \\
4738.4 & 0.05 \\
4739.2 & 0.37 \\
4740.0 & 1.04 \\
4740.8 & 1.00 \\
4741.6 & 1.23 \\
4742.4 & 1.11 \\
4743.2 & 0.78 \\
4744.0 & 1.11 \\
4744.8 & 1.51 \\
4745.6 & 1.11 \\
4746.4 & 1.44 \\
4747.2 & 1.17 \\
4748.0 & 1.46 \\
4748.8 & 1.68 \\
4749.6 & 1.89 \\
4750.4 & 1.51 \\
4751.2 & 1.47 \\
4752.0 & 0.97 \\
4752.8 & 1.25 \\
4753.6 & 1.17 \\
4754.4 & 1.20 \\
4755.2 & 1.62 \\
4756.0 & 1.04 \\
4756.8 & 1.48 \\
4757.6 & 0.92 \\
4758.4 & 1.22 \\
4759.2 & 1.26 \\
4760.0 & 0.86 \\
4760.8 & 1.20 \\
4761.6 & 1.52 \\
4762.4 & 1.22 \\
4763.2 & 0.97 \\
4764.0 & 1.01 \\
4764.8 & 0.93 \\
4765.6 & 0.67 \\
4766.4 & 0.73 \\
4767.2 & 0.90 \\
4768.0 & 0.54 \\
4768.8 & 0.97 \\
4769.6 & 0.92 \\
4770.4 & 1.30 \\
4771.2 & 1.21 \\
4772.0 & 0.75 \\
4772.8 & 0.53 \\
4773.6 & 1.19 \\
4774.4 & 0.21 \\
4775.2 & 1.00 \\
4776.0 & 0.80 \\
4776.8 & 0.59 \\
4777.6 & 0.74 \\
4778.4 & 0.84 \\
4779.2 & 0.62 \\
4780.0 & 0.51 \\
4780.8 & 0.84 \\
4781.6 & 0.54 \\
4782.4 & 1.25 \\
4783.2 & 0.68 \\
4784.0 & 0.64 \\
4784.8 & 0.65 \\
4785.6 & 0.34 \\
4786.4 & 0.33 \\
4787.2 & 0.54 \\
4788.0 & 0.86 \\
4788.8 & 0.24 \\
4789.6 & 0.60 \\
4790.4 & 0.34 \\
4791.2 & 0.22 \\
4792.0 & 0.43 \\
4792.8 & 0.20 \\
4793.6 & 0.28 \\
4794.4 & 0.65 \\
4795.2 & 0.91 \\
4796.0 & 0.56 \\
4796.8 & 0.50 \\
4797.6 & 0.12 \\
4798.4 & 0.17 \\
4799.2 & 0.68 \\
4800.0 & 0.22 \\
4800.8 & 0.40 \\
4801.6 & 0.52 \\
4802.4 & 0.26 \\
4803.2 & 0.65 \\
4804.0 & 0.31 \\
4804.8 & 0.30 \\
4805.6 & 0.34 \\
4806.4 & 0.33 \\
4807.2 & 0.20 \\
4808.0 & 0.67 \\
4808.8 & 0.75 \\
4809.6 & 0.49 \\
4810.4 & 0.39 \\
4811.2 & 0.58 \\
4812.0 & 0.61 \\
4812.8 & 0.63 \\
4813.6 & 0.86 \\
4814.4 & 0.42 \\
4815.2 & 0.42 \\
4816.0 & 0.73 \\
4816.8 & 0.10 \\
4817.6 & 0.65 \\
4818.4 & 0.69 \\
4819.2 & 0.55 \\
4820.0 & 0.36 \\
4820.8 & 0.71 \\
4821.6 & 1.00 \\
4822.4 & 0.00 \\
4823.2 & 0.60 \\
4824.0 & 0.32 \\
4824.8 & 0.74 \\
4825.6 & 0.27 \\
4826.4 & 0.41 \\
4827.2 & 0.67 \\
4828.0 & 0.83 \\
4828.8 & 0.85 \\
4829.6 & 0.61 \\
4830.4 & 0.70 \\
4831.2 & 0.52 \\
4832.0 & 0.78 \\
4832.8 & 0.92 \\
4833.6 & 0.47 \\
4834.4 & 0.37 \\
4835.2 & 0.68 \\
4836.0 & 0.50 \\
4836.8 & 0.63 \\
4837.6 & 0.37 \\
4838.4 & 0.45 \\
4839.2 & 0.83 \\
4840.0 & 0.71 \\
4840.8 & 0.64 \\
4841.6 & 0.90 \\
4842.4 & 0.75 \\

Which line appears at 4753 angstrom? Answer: Ly-alpha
